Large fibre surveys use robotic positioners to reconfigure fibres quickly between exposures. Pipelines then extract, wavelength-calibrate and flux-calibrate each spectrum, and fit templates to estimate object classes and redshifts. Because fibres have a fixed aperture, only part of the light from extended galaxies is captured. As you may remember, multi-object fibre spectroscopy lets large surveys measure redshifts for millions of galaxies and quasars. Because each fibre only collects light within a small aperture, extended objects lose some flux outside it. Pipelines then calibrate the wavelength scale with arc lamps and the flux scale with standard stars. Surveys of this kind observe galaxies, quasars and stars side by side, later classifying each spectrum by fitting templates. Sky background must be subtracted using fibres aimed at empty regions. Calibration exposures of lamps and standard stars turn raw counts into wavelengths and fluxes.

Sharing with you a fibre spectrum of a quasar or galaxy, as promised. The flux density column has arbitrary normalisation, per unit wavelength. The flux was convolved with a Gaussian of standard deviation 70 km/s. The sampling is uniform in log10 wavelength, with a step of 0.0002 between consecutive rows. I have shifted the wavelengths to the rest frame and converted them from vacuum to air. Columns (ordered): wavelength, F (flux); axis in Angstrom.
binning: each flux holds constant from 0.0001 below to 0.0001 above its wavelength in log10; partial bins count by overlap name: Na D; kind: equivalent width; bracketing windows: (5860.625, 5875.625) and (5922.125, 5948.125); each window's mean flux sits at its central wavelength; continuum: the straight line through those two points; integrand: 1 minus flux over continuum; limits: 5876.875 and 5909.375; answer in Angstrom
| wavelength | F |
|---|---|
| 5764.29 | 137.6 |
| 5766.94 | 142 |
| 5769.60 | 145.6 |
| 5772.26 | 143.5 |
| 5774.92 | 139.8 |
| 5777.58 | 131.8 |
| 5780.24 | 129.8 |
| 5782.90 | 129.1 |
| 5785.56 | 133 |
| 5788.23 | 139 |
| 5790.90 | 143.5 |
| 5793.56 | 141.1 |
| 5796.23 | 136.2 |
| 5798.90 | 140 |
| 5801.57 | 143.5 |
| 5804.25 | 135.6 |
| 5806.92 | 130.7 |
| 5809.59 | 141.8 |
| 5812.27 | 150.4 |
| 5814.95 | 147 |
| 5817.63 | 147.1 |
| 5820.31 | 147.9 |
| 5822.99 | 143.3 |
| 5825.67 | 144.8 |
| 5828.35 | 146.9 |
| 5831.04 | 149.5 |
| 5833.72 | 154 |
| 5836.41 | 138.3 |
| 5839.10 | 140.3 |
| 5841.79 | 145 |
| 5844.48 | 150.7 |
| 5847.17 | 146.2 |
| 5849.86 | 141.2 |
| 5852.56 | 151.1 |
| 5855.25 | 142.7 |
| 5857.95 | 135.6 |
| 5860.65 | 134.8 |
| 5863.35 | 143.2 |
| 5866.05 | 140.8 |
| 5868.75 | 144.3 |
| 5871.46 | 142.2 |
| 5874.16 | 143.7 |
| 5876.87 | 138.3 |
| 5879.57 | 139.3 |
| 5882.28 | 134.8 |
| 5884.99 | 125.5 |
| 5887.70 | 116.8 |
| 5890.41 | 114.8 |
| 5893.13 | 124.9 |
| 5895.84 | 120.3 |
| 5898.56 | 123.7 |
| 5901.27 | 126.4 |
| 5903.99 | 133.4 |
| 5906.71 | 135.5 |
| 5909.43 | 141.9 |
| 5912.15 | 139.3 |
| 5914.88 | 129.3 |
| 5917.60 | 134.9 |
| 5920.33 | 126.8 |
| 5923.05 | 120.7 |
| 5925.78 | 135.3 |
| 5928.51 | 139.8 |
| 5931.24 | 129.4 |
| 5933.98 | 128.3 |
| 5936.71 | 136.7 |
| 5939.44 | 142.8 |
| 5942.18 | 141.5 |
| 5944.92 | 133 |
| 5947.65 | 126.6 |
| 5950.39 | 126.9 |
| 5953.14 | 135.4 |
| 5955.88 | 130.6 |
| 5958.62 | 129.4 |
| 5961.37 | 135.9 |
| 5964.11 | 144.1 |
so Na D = 2.6 Angstrom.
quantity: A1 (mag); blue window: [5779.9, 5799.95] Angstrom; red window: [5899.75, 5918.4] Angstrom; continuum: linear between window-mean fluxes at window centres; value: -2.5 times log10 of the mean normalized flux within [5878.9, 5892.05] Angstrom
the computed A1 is 0.08 mag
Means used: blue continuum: 137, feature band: 125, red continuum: 134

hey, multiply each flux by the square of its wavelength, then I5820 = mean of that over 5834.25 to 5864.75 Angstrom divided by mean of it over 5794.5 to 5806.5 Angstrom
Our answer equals 1.1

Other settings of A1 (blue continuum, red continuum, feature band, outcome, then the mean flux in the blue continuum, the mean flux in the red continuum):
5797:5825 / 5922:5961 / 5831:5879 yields -0.03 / 143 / 133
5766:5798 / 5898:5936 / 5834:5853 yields -0.08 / 138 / 132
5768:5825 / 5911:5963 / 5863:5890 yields 0.00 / 140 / 133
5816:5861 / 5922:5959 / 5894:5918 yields 0.04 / 145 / 133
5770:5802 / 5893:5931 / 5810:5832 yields -0.08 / 138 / 131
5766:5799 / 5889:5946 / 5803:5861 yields -0.07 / 138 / 131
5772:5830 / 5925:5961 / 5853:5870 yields -0.03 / 140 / 134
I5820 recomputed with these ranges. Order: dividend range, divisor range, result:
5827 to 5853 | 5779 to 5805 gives 1.08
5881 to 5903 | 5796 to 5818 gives 0.90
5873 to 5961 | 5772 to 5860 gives 0.96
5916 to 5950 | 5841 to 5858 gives 0.94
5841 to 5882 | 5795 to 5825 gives 1.02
